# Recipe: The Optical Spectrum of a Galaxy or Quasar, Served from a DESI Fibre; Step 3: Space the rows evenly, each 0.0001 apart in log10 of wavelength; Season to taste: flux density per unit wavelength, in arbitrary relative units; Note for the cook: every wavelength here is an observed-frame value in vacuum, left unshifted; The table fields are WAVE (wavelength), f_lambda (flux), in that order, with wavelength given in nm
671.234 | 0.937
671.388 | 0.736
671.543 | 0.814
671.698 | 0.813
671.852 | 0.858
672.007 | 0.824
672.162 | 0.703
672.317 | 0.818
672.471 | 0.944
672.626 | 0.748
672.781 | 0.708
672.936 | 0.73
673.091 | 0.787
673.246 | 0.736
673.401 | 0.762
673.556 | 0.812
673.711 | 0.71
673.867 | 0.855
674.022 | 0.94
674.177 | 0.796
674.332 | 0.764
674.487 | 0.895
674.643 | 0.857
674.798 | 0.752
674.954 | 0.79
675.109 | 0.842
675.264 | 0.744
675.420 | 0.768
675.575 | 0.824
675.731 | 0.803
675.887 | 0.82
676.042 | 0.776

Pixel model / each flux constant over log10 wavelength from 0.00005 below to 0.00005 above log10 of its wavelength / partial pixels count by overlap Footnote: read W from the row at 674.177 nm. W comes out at 0.796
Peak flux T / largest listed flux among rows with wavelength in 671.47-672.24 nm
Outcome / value 0.858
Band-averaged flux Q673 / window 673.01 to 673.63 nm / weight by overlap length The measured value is 0.774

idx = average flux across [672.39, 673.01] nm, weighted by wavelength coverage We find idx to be 0.784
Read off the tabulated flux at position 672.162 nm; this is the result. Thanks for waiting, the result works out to 0.703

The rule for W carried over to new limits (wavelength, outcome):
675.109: 0.842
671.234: 0.937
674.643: 0.857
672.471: 0.944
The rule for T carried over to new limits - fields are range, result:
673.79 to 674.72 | 0.94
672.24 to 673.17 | 0.944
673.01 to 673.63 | 0.812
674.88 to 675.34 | 0.842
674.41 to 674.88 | 0.895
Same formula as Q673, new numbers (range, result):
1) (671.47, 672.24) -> 0.802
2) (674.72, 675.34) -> 0.783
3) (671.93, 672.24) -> 0.762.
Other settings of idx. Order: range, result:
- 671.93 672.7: 0.808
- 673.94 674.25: 0.87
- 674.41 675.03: 0.822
